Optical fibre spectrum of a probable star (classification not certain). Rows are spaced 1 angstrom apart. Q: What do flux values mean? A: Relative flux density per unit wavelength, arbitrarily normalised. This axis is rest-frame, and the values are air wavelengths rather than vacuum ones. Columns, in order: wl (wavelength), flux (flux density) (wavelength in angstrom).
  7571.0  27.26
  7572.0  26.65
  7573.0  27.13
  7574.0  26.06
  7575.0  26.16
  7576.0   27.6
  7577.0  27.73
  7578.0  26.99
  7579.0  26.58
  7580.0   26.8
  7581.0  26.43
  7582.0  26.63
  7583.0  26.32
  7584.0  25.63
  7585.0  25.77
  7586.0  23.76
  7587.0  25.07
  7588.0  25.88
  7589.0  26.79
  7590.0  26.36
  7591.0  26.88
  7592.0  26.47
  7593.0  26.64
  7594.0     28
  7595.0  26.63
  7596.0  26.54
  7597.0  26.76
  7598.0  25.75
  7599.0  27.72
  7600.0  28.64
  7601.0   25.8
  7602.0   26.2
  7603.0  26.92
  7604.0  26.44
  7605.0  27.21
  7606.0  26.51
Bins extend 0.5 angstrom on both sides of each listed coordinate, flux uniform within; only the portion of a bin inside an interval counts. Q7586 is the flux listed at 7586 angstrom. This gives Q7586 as 23.76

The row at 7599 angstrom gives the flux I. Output 27.72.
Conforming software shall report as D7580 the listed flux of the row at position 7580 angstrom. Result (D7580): 26.8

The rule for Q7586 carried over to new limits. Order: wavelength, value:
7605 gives 27.21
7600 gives 28.64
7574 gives 26.06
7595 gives 26.63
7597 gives 26.76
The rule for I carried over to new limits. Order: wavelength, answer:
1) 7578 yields 26.99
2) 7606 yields 26.51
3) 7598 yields 25.75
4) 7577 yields 27.73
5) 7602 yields 26.2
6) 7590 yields 26.36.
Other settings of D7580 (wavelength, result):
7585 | 25.77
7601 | 25.8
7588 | 25.88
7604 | 26.44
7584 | 25.63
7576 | 27.6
